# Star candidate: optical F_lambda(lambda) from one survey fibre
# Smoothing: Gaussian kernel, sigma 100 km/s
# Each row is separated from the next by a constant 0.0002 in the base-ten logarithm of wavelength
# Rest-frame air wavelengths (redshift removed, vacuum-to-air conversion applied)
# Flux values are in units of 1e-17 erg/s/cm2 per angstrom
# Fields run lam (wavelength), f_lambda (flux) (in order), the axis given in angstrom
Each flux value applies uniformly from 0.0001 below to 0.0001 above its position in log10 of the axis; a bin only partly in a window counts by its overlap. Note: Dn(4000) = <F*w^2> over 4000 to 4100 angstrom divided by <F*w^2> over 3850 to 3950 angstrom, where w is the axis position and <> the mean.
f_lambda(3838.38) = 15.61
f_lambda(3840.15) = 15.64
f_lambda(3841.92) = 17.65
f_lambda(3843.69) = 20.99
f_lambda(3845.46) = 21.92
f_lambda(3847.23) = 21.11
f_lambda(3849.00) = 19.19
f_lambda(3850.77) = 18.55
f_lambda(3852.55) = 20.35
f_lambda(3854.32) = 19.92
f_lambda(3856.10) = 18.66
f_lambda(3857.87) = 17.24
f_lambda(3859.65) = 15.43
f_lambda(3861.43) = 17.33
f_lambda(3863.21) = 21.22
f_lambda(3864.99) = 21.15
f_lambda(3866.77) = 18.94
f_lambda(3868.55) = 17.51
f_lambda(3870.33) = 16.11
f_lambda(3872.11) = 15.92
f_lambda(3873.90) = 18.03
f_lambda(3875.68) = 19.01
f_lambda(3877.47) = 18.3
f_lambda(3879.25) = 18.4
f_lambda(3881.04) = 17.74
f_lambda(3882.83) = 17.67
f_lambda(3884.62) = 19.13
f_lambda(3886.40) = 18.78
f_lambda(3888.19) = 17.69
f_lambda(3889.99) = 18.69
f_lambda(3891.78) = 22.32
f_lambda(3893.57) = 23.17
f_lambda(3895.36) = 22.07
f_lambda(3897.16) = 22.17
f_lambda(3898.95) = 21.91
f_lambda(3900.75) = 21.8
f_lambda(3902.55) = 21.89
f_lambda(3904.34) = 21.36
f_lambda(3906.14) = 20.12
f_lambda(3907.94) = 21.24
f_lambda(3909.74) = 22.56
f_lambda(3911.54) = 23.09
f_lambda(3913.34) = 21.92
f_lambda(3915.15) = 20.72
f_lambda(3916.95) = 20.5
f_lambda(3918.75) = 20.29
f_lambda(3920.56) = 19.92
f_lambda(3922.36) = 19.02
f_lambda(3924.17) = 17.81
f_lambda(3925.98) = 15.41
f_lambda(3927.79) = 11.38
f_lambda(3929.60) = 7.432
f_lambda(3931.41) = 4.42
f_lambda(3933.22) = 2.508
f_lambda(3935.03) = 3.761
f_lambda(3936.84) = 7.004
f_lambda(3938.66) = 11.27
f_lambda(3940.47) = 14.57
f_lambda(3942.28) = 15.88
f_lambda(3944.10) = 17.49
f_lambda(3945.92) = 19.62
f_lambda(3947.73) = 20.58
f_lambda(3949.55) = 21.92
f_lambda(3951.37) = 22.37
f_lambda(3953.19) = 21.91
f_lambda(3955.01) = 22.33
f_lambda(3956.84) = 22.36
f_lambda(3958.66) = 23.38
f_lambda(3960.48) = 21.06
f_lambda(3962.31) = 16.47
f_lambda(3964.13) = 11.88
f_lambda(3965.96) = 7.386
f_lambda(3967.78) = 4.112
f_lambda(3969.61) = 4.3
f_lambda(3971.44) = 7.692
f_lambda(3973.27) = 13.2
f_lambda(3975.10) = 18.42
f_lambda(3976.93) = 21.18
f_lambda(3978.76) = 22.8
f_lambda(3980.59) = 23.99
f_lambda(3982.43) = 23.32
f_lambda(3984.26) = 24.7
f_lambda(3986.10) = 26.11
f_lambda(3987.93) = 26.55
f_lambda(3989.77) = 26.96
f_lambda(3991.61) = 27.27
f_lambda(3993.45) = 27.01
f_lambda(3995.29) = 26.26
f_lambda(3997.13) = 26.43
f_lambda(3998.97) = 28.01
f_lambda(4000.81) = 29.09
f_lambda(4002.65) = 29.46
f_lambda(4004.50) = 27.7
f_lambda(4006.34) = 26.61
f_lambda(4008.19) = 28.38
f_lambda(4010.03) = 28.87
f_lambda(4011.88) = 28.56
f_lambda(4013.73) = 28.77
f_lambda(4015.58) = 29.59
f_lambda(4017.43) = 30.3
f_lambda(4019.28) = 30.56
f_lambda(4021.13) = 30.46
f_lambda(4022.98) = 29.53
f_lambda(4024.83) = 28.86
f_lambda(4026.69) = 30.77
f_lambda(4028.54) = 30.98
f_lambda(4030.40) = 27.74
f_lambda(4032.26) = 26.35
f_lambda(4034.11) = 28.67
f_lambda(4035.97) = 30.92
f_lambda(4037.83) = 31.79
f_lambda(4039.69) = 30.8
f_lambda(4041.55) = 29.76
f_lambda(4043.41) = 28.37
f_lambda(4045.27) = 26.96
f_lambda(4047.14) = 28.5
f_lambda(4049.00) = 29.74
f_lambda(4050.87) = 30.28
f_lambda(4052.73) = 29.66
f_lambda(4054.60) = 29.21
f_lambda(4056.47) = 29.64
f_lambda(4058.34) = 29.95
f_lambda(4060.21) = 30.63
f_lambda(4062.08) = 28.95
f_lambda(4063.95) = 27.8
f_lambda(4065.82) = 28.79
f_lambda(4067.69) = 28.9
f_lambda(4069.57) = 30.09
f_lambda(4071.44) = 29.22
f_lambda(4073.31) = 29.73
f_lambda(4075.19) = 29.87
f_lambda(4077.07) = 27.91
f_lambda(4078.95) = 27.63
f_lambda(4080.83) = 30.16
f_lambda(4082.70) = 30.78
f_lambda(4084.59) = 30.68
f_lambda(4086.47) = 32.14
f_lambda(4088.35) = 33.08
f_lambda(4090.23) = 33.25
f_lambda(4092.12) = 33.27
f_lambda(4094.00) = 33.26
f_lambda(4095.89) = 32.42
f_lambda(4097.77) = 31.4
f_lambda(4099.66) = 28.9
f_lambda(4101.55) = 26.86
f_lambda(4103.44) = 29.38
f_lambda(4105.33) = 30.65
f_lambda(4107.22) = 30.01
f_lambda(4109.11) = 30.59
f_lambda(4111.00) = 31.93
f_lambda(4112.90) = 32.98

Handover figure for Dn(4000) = 1.80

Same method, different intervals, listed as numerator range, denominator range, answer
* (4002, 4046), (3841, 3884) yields 1.70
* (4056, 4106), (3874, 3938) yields 1.87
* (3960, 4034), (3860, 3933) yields 1.36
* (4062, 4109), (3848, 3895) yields 1.80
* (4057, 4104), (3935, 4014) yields 1.53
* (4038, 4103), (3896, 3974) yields 1.95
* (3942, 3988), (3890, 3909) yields 0.88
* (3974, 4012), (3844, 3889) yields 1.49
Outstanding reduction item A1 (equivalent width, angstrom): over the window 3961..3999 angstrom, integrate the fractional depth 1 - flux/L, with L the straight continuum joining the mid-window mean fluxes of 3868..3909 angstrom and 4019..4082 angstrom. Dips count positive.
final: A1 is 8.7 angstrom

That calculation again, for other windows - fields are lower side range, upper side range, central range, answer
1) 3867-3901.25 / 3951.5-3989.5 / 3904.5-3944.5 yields 7.28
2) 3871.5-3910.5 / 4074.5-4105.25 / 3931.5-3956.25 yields 8.40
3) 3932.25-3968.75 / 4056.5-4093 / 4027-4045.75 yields -2.78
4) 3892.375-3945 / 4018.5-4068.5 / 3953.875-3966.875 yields 1.94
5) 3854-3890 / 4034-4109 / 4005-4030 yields -2.34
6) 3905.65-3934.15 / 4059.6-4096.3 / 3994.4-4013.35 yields -3.15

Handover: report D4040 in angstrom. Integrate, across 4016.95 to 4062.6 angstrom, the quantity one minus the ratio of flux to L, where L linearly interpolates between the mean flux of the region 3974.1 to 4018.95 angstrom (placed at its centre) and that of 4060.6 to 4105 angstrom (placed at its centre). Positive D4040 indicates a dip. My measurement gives -1.9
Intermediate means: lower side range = 26.5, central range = 29.6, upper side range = 30.2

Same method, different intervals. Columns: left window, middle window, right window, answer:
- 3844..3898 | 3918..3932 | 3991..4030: 5.0 angstrom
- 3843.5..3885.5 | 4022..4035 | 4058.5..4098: -0.6 angstrom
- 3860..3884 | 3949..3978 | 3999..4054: 9.9 angstrom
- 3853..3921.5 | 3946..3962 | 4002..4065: 1.6 angstrom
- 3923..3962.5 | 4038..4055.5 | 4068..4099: -1.6 angstrom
